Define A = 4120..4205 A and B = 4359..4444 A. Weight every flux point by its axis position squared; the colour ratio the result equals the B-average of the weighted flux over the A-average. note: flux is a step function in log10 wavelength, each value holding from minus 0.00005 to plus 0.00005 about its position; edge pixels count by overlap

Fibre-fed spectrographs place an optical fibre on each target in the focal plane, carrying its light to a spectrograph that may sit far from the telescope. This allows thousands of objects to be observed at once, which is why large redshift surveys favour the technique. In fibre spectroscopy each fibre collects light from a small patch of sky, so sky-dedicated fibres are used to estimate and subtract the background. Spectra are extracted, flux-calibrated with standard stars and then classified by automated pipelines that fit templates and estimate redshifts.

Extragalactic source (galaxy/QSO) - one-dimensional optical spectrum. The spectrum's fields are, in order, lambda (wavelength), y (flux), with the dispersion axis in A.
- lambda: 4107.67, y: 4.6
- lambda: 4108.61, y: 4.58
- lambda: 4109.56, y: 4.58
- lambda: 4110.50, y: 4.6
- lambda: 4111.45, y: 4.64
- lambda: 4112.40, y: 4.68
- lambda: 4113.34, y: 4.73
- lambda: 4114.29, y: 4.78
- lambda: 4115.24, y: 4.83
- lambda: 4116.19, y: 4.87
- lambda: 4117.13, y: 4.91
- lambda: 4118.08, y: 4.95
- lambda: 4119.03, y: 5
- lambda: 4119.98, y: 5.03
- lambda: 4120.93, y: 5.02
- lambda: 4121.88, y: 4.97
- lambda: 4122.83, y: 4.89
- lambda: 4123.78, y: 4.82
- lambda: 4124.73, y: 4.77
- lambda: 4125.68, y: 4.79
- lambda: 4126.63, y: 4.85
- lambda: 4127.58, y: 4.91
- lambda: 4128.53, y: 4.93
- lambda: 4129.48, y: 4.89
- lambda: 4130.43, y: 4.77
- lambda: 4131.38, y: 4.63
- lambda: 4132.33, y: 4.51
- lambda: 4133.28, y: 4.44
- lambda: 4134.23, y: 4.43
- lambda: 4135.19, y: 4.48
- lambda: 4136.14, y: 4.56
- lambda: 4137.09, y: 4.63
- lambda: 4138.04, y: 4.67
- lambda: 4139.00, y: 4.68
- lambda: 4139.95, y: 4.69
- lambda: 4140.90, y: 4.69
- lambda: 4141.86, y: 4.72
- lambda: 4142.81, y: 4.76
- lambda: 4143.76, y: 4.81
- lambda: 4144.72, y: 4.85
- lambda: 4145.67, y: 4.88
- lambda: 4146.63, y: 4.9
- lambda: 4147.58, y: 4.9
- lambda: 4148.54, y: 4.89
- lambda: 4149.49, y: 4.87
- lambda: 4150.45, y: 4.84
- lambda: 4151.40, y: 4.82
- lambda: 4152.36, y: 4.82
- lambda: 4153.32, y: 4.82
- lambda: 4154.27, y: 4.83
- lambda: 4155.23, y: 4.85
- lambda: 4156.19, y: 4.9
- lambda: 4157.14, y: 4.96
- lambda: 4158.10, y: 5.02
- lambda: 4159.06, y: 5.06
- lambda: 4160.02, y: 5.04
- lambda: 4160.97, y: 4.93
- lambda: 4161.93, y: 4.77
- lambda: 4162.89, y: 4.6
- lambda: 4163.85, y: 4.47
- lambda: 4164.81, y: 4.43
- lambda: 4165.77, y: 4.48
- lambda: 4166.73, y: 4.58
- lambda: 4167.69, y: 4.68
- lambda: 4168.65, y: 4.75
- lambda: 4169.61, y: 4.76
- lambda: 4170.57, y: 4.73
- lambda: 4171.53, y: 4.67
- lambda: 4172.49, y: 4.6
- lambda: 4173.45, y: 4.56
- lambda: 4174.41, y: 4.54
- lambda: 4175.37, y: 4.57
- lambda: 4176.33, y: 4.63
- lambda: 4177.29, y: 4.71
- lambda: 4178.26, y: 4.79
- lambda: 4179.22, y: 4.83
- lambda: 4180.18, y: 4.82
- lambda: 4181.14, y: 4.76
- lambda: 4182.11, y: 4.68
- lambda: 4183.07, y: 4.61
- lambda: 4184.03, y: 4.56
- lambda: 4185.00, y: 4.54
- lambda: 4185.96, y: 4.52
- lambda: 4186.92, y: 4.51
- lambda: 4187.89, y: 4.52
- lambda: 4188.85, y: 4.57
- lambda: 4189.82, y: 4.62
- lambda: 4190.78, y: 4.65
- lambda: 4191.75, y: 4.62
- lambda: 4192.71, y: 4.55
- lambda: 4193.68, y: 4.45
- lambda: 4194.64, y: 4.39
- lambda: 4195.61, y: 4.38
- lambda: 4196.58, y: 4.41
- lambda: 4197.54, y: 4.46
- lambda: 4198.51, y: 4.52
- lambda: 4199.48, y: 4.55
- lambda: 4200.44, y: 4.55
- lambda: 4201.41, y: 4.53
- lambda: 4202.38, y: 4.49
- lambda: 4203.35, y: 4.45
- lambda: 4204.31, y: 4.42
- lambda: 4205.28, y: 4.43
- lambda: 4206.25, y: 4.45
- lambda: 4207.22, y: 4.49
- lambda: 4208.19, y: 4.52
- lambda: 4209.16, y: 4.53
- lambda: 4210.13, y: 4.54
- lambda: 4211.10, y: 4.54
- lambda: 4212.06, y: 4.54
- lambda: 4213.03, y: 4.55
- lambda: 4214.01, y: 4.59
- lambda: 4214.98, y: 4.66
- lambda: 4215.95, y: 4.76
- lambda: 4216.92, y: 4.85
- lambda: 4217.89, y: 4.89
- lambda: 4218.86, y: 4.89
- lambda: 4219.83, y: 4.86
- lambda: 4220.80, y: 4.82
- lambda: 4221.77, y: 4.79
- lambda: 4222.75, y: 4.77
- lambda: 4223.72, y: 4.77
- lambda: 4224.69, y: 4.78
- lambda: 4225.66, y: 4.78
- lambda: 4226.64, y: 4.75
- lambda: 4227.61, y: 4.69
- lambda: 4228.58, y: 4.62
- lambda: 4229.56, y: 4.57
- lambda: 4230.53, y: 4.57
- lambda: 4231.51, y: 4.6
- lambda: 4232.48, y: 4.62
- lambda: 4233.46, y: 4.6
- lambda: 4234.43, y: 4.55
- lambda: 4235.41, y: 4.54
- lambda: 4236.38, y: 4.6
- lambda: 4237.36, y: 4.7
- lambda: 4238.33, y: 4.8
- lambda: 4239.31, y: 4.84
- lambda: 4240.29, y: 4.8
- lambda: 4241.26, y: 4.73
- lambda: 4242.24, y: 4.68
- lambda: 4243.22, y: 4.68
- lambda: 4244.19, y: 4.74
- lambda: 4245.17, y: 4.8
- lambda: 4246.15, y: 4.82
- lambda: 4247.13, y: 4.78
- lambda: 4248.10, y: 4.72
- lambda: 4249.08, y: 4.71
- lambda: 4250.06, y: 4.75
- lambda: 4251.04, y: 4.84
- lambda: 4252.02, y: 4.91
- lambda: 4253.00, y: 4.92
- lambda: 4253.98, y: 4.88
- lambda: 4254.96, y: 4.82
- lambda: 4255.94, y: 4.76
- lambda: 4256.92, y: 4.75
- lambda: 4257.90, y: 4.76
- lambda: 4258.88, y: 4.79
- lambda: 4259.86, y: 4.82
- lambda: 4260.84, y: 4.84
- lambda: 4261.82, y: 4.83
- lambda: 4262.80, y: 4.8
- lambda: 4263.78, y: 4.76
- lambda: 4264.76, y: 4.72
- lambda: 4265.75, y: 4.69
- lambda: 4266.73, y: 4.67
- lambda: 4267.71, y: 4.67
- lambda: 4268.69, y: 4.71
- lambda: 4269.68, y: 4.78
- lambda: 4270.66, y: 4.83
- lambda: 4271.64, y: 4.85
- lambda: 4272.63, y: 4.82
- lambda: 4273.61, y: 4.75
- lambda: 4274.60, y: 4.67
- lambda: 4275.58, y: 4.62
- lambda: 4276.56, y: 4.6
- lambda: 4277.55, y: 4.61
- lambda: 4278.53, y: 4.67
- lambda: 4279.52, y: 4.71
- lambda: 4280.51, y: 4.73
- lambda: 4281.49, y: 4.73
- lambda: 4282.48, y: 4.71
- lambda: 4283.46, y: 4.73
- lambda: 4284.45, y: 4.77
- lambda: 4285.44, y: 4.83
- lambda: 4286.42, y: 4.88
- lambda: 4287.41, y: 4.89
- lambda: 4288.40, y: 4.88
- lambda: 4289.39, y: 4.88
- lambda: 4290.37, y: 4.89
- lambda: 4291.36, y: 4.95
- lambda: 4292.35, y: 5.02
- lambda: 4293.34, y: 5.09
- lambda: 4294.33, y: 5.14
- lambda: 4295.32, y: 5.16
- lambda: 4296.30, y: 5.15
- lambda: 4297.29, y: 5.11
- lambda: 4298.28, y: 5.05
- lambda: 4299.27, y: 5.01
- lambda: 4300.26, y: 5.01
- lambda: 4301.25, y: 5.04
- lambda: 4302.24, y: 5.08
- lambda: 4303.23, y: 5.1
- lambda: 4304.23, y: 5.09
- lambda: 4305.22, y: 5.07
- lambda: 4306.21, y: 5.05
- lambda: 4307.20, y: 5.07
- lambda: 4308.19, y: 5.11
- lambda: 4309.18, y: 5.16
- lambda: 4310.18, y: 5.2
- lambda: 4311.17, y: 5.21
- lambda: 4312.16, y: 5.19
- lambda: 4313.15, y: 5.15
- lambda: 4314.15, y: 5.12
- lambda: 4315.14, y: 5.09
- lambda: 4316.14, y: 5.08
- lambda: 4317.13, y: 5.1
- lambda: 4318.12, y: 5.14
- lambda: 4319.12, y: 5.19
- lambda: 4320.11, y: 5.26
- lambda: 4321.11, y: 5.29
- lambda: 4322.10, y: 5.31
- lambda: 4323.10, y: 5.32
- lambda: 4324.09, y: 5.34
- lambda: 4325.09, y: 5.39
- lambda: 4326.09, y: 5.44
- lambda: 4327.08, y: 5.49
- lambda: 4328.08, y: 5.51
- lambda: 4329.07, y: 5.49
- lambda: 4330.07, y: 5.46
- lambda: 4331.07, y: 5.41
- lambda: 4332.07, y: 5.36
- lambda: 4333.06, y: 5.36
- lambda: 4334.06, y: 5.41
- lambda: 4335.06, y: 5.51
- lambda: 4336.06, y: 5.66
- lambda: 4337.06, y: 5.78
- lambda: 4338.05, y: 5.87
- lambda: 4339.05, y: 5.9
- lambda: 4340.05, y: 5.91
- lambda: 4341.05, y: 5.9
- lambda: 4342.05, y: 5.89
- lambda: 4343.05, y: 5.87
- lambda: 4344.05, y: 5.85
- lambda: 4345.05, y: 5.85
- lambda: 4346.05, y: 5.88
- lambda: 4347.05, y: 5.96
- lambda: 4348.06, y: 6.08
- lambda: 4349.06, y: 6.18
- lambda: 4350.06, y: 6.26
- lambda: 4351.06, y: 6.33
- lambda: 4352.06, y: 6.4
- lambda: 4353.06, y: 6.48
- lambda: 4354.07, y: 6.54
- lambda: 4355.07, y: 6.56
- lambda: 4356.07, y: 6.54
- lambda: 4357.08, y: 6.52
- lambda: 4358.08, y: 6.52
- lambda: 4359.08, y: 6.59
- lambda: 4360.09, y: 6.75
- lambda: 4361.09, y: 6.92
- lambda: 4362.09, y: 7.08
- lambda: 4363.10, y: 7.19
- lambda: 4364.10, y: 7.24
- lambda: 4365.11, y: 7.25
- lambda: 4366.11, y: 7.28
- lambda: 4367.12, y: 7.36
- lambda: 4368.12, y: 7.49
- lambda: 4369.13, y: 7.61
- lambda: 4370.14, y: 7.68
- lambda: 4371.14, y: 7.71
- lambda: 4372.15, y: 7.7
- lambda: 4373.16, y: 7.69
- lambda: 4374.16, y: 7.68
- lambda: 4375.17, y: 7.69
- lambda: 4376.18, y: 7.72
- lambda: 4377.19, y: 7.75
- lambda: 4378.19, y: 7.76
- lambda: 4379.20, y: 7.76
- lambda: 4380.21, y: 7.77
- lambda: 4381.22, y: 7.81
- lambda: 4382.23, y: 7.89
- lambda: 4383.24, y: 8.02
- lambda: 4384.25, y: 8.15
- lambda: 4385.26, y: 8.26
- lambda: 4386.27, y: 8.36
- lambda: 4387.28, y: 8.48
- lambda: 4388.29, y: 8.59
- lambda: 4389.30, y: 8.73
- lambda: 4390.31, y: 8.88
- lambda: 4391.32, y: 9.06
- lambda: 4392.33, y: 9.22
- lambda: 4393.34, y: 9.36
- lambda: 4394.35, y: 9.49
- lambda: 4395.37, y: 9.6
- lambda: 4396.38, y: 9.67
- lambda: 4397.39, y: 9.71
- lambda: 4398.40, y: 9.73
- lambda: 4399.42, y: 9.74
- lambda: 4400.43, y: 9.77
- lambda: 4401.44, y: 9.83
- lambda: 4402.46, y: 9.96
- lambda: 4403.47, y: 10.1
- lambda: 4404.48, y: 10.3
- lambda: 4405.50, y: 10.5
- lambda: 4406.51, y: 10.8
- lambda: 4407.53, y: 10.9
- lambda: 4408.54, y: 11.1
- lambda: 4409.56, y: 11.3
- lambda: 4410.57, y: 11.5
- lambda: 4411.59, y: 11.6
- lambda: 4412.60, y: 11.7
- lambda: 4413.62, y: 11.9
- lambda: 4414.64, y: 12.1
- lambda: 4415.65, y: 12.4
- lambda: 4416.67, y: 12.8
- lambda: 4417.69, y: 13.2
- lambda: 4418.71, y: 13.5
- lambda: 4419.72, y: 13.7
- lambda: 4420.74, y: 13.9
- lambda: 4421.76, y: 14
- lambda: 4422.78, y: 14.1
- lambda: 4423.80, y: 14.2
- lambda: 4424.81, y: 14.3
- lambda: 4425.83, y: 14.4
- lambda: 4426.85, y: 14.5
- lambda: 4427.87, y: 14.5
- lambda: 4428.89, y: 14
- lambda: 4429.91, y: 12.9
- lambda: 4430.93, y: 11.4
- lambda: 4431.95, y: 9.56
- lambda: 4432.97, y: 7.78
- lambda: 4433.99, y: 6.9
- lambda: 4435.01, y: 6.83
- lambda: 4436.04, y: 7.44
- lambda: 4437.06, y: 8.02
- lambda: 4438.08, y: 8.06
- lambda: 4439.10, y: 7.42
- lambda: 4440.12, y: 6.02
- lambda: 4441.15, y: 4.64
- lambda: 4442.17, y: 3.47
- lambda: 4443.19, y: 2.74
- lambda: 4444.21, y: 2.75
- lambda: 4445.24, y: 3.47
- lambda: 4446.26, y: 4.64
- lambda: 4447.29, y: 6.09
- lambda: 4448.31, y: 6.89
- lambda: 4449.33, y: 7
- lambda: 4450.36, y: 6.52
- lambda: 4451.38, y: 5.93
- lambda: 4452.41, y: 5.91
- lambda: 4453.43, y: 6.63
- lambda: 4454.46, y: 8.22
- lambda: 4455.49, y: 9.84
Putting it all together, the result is 2.25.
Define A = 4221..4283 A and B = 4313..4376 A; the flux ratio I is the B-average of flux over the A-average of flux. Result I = 1.30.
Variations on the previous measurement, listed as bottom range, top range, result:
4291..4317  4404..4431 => 2.49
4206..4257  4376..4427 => 2.23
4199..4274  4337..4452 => 1.81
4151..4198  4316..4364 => 1.26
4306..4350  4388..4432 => 2.09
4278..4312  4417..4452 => 1.86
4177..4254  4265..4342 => 1.10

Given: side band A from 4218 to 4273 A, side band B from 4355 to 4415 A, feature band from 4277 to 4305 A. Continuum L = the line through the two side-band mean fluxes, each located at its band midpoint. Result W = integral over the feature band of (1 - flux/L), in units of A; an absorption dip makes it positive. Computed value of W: 5.2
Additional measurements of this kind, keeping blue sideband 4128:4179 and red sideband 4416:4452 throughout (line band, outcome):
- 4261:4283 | 6.4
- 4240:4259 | 4.6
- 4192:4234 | 8.1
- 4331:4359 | 6.7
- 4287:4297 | 2.9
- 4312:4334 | 6.5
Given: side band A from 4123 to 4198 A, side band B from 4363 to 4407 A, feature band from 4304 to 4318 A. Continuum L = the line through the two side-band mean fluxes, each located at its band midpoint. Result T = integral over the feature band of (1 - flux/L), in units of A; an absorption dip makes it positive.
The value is 4.17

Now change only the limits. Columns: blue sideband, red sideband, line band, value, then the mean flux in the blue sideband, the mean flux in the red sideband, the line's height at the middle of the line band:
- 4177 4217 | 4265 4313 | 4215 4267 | -0.23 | 4.56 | 4.91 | 4.73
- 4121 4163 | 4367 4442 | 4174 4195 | 3.74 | 4.8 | 9.85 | 5.61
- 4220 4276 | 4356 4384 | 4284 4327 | 6.39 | 4.74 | 7.41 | 6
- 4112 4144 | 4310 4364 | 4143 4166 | 0.35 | 4.77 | 5.81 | 4.9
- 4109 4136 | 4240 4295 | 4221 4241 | 0.40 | 4.77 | 4.79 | 4.79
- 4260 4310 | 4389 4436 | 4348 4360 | 2.68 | 4.88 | 11.2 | 8.29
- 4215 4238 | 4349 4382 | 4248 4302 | 7.06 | 4.71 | 7.17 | 5.57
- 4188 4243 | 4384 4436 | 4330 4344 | 4.71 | 4.62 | 10.9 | 8.55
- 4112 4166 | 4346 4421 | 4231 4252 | 5.68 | 4.79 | 8.78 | 6.46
